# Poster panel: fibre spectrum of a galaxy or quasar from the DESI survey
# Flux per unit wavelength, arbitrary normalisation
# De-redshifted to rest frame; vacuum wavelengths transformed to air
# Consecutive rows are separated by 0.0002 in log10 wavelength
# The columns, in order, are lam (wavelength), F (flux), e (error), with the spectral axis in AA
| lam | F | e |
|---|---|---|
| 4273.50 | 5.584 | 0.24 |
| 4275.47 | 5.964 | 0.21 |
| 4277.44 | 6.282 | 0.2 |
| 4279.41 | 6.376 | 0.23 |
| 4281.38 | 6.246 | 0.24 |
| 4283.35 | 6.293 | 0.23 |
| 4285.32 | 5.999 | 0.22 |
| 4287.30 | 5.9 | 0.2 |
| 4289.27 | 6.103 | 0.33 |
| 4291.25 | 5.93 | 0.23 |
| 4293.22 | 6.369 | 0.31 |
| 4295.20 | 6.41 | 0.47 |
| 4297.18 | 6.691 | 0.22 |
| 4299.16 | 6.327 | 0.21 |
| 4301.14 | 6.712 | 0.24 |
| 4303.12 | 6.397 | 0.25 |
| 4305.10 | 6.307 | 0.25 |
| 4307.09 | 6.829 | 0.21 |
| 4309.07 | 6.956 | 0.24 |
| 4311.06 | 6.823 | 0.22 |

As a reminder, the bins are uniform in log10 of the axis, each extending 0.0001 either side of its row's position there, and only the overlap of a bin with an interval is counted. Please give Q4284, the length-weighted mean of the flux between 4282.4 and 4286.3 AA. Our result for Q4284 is 6.15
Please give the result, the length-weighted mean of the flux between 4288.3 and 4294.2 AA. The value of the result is 6.14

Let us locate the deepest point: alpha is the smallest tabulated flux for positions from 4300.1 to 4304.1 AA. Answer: 6.397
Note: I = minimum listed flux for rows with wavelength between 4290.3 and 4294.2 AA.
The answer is 5.93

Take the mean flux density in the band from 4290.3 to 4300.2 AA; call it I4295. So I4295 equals 6.35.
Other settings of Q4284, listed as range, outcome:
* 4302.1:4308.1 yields 6.51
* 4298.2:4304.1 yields 6.48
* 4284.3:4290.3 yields 6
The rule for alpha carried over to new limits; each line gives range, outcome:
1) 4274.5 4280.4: 5.964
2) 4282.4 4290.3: 5.9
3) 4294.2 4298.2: 6.41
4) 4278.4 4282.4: 6.246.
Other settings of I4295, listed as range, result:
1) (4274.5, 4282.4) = 6.22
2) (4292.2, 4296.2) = 6.39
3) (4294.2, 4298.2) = 6.54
